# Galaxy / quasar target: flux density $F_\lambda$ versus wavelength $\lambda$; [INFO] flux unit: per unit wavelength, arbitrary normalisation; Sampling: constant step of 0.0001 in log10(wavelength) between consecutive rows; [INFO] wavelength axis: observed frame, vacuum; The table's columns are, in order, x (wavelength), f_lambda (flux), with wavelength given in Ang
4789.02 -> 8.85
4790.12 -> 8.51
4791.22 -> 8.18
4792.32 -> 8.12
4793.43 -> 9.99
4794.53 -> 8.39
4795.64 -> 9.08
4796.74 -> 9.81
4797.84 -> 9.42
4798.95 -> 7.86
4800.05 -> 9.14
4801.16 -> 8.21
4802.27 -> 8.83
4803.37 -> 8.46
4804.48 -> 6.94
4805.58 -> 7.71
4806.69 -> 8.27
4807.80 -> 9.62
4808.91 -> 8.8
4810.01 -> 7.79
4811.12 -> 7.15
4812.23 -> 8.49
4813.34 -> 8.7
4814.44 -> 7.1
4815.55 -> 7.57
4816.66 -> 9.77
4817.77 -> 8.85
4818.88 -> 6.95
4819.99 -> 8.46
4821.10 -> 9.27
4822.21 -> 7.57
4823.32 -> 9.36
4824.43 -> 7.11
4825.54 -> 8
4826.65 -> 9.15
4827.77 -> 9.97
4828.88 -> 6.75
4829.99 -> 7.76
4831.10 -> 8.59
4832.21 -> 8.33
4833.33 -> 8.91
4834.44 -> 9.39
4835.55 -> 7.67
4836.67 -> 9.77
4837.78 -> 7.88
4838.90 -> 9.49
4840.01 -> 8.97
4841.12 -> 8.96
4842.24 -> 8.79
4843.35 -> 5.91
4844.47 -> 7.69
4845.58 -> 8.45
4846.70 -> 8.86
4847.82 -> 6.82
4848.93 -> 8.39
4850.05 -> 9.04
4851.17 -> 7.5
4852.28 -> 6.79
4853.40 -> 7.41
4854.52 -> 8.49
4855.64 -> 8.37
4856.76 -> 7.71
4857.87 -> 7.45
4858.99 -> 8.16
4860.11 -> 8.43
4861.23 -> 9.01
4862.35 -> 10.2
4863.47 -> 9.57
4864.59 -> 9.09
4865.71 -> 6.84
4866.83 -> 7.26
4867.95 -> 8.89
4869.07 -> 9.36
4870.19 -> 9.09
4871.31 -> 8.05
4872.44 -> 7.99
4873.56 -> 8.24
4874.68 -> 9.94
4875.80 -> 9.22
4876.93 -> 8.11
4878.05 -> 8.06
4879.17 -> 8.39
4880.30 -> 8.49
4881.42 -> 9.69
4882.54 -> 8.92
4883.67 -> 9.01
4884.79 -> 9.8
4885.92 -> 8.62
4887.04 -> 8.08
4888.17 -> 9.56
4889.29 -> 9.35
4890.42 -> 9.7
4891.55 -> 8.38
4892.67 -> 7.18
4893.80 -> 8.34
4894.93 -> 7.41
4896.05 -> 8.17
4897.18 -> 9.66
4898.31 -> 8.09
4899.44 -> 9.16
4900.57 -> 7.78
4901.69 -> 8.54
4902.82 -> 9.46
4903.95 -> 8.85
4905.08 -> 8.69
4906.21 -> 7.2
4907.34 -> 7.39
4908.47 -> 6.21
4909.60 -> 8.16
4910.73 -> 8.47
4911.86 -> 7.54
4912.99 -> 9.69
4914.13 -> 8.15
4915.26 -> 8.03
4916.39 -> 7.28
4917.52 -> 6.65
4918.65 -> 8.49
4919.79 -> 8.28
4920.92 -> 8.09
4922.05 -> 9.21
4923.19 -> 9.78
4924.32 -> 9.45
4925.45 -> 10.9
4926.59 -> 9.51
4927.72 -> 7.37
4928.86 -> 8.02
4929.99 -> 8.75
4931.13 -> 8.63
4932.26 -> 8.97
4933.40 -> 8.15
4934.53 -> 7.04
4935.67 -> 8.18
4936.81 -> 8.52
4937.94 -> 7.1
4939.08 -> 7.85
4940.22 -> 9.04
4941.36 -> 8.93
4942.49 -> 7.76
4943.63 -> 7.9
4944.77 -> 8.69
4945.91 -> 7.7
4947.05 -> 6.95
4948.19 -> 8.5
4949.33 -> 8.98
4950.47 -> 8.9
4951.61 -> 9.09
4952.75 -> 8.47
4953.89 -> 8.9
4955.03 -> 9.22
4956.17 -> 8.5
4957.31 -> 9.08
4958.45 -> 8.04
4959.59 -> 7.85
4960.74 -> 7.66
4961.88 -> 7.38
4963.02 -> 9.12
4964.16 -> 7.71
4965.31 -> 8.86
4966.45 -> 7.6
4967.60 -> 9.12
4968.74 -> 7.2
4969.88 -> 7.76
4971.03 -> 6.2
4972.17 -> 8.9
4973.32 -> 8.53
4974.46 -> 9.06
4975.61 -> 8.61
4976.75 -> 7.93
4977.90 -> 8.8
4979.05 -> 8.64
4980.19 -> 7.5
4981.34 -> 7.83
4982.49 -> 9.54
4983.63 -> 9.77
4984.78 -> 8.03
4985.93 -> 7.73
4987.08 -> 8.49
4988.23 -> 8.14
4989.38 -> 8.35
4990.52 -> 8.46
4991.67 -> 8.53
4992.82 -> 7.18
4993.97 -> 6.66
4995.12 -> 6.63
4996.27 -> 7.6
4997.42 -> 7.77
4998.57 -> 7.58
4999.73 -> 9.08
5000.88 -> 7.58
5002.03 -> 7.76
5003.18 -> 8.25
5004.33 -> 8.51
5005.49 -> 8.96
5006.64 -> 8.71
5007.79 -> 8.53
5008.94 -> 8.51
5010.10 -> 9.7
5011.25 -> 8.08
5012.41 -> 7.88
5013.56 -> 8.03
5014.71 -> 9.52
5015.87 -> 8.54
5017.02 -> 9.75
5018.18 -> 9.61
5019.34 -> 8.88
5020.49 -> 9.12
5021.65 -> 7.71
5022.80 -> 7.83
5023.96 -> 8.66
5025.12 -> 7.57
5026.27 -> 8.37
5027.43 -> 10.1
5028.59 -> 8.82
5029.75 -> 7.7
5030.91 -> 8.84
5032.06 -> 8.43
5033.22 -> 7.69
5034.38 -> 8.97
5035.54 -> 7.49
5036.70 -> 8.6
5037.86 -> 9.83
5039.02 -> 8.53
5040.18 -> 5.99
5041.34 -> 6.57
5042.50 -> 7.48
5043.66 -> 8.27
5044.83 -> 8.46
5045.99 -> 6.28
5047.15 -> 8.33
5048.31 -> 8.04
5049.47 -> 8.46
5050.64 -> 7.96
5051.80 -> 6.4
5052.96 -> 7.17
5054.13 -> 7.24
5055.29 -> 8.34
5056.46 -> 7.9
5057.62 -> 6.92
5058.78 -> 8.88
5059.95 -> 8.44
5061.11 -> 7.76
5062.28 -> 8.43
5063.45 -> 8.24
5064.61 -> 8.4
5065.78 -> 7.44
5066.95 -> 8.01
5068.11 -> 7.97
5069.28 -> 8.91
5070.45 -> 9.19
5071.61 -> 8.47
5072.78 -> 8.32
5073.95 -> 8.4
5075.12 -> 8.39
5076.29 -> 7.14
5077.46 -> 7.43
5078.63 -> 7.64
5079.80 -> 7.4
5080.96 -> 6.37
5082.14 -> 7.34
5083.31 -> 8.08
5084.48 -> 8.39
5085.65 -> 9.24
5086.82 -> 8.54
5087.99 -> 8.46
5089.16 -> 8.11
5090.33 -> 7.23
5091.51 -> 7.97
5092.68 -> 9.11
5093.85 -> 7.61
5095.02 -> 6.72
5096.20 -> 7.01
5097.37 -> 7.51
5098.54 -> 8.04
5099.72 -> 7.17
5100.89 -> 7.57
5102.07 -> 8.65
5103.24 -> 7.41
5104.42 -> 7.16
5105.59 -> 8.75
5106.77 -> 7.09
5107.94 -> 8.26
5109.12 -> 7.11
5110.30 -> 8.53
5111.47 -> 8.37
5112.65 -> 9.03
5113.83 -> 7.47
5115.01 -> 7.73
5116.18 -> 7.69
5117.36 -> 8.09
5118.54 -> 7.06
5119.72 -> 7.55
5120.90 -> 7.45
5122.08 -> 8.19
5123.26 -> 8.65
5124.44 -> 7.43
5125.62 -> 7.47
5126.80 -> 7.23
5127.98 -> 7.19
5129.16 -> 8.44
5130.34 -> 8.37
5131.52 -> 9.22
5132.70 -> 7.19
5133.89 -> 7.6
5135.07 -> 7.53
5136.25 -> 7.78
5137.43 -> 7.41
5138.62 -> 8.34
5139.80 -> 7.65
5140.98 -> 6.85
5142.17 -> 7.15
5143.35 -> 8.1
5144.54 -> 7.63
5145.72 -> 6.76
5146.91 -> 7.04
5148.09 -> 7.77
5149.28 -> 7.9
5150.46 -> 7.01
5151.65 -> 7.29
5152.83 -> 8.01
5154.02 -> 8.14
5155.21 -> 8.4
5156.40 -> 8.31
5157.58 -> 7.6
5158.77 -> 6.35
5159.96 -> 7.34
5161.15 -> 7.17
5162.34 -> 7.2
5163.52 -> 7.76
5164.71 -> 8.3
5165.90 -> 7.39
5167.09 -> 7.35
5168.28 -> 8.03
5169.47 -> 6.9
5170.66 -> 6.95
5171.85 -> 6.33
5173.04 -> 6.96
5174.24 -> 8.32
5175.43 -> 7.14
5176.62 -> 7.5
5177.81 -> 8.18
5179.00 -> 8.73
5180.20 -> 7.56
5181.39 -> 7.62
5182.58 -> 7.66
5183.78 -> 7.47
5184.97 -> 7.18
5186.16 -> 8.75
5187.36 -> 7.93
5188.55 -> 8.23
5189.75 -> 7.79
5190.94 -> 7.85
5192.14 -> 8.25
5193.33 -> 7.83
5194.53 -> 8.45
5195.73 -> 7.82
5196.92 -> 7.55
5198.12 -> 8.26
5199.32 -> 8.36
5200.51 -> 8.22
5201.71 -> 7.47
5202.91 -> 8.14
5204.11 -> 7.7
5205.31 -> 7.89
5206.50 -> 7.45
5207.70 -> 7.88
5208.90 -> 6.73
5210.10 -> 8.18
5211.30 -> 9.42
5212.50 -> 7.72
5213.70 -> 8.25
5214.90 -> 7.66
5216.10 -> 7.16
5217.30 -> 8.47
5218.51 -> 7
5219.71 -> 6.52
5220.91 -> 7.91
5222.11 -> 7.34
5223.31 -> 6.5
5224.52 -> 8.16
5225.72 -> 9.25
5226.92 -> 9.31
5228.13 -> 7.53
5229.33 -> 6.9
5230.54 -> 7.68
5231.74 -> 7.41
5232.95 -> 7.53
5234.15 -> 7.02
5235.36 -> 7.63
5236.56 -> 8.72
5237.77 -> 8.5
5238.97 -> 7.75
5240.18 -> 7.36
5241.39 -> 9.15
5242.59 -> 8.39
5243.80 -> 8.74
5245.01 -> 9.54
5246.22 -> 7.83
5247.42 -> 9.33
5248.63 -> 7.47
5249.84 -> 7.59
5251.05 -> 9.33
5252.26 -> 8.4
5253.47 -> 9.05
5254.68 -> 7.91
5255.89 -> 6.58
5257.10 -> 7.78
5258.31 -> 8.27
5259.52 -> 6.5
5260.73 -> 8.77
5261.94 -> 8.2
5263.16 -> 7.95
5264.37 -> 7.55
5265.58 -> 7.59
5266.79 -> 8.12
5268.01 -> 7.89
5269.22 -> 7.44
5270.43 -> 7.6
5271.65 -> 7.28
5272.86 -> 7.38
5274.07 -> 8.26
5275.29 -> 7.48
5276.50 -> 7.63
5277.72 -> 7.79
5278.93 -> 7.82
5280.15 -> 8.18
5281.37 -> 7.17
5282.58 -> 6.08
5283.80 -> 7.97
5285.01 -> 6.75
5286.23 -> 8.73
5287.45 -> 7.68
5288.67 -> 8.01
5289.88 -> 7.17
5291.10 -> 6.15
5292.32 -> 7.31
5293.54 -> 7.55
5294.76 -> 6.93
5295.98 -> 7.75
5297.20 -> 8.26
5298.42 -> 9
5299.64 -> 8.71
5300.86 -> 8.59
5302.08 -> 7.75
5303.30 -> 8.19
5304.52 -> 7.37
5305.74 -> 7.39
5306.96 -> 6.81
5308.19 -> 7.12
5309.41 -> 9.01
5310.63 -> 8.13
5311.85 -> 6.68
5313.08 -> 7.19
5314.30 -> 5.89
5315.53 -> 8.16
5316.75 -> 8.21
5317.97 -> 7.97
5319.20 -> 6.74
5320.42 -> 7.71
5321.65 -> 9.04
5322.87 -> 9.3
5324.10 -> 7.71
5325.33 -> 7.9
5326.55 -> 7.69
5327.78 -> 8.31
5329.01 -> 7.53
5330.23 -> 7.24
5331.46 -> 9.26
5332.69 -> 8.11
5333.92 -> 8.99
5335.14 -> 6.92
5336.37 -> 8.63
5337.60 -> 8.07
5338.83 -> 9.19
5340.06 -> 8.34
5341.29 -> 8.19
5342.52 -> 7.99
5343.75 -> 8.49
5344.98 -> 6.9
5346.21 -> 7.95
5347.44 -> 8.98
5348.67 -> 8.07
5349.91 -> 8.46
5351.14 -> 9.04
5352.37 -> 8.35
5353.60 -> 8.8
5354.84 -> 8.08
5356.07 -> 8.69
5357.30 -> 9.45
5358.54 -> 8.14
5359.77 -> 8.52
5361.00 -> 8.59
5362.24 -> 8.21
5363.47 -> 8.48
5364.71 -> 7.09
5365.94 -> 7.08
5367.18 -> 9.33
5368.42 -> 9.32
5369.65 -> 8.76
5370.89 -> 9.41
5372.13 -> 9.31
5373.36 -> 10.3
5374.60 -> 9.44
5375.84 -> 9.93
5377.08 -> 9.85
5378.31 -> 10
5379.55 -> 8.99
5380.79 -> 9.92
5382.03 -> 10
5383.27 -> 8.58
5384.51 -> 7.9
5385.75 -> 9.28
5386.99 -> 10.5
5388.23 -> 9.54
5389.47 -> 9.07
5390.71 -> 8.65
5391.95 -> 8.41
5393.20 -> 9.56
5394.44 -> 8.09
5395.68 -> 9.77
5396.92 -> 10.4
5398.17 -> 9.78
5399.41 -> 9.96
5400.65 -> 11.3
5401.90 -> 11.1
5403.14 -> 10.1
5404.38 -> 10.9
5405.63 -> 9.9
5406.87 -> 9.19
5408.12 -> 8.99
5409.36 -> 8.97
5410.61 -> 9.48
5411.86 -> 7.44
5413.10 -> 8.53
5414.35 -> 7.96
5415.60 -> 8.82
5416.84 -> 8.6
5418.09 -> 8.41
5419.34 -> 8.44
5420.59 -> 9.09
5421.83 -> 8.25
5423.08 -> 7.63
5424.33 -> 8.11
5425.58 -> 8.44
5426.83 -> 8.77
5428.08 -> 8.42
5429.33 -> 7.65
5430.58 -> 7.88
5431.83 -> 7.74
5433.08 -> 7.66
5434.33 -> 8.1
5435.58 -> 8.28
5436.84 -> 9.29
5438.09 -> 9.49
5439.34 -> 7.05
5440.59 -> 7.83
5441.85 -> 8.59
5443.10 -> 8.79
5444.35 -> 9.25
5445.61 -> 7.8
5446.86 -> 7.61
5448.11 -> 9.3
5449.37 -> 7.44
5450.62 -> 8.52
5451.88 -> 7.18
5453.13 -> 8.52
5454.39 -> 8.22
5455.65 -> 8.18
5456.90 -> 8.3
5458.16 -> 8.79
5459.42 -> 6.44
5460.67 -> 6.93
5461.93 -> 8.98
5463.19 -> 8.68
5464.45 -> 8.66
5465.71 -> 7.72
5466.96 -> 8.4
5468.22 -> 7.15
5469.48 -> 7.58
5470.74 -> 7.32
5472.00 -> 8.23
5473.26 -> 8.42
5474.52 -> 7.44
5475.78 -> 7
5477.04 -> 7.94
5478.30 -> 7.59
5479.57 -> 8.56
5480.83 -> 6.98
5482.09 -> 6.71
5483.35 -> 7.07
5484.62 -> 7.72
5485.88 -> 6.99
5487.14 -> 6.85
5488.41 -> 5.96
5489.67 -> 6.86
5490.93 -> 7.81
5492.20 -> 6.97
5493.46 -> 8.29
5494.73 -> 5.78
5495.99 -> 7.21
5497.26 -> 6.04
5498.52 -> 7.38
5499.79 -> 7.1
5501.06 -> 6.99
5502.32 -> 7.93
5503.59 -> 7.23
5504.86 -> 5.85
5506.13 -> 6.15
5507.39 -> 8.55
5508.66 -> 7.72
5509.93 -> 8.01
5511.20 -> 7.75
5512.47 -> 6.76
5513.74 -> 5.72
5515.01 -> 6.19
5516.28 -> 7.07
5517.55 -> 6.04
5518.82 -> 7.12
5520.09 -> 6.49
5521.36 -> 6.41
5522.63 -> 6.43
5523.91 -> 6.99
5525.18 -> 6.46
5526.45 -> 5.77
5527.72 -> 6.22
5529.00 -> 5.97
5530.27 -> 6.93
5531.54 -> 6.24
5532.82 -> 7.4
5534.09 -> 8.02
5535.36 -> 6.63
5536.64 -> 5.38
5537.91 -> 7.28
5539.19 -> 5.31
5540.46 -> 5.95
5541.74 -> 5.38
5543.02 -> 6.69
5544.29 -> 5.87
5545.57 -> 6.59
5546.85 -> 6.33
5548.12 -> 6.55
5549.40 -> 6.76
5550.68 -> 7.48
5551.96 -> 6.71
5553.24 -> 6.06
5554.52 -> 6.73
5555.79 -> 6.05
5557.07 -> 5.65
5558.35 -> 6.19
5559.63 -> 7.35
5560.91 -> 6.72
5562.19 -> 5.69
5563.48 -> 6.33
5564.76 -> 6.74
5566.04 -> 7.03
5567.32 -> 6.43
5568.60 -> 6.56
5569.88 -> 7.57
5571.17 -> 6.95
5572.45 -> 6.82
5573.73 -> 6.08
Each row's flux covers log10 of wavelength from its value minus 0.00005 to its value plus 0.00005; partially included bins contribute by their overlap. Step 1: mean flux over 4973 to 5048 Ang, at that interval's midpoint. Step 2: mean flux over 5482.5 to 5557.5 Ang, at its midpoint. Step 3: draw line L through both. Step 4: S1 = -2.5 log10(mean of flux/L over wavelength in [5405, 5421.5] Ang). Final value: -0.24 mag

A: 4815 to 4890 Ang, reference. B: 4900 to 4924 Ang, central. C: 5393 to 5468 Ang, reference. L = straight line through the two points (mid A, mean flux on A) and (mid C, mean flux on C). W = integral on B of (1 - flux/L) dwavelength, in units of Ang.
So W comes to 0.81 Ang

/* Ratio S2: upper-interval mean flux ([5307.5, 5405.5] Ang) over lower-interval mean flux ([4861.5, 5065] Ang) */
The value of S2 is 1.04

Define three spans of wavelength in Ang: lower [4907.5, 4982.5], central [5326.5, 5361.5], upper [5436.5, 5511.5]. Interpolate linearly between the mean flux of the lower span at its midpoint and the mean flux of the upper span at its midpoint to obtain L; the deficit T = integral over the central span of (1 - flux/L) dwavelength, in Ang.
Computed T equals -2.2 Ang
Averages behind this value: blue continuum 8.3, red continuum 7.68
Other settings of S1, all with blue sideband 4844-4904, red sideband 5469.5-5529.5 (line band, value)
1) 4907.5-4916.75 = 0.064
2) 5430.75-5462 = -0.142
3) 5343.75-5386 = -0.195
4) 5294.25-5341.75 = -0.070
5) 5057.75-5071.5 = -0.032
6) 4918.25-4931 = -0.064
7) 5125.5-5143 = 0.025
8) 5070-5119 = 0.013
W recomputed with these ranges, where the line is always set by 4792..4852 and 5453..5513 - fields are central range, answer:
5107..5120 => 0.18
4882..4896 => -0.62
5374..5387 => -3.10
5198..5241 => 0.23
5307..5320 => 0.40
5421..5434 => -0.88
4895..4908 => -0.17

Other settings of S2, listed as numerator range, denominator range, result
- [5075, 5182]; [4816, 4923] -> 0.92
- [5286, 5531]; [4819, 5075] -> 0.97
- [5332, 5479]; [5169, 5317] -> 1.10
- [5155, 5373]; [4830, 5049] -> 0.95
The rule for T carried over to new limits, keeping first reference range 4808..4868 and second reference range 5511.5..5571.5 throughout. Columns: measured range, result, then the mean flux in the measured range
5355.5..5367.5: -2.4 Ang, 8.33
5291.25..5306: -1.5 Ang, 7.86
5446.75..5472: -4.9 Ang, 8.01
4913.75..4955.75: -1.9 Ang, 8.42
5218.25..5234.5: -0.7 Ang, 7.6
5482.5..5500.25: -1.0 Ang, 7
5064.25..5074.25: -0.8 Ang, 8.34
